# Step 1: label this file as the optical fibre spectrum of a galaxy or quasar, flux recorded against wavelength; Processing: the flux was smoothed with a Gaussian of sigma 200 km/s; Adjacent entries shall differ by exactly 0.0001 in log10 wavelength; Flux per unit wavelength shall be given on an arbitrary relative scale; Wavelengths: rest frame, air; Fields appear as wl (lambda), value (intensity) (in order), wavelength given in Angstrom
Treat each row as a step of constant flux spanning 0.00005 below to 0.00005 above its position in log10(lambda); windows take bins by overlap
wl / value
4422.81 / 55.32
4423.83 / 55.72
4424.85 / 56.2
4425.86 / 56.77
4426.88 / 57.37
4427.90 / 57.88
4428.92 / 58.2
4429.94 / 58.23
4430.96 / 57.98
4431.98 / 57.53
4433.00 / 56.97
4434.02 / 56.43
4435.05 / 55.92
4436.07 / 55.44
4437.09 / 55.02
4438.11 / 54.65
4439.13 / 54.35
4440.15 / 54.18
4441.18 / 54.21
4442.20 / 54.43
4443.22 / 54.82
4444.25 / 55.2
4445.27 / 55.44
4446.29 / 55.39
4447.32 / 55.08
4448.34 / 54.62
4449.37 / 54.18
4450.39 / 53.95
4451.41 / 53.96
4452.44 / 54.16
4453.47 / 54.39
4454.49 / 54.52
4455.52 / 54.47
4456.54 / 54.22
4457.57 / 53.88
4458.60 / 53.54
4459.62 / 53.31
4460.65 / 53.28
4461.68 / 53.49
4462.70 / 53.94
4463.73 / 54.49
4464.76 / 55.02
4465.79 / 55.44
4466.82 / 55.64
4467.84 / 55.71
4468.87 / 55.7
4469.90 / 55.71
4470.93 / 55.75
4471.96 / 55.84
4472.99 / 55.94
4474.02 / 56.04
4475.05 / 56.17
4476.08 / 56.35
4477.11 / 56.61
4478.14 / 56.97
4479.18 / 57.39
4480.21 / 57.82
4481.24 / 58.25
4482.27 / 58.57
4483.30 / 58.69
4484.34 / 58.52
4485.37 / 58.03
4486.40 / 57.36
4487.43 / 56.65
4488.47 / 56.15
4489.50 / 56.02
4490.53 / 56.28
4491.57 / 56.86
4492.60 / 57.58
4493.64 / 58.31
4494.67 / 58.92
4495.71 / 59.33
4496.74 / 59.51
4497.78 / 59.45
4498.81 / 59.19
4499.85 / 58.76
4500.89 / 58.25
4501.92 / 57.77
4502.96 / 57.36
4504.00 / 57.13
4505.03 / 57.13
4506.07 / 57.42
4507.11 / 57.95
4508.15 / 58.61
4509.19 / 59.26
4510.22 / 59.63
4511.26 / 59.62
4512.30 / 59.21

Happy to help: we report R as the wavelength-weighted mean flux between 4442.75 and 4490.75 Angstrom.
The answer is 55.6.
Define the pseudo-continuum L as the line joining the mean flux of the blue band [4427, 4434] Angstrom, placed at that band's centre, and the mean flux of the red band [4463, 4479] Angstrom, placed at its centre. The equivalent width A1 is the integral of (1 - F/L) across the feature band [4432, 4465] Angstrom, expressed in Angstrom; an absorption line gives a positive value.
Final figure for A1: 1.3 Angstrom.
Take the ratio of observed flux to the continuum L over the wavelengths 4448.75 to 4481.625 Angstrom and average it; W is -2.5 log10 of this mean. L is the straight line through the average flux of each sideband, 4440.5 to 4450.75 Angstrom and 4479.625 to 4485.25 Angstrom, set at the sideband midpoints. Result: 0.03 mag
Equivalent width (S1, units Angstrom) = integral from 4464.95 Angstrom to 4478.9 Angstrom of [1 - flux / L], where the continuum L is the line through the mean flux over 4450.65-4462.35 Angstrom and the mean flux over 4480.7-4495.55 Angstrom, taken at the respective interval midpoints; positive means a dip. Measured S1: -0.1 Angstrom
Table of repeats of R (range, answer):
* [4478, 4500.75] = 57.9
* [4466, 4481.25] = 56.3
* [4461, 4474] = 55.2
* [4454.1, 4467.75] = 54.3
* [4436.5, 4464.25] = 54.3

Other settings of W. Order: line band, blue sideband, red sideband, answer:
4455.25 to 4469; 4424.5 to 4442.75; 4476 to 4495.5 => 0.05 mag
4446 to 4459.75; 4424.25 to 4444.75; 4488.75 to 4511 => 0.05 mag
